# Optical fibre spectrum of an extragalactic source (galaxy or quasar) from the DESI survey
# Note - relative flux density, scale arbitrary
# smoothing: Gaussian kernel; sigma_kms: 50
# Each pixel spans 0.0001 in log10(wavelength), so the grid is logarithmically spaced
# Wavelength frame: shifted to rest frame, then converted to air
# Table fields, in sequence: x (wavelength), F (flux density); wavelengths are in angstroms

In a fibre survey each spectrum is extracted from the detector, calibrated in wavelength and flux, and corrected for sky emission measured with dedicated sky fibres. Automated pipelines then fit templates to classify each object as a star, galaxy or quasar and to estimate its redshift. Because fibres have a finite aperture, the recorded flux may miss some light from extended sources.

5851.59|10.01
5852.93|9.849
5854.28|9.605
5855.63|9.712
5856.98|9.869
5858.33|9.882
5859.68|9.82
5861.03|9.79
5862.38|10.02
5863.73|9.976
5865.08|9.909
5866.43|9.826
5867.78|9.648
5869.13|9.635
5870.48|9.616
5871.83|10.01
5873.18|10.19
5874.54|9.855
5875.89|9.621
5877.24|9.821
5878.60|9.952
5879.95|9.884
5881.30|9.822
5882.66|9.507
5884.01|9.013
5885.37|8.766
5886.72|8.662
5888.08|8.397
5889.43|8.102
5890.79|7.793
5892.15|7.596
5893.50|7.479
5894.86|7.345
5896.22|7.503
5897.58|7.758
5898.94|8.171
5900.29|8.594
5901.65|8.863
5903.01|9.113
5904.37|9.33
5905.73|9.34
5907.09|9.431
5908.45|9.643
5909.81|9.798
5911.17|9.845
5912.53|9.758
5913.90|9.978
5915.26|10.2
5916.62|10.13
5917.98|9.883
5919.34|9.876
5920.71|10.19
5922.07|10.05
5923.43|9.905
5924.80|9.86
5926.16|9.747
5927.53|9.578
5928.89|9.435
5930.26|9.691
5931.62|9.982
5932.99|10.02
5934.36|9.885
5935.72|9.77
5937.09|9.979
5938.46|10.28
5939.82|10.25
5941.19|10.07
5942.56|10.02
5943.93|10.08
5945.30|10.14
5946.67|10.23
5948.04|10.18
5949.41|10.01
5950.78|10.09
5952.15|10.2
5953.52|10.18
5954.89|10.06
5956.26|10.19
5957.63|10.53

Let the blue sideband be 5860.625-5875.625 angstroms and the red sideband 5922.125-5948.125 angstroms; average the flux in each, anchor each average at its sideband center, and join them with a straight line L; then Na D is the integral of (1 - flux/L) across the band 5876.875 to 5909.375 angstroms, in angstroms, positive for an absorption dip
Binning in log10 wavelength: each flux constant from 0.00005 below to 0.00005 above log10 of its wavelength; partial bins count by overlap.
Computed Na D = 3.8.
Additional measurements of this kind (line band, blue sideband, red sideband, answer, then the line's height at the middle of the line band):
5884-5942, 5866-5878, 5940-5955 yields 4.02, 9.97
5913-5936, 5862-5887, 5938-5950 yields 0.27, 10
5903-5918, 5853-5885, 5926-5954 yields 0.27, 9.9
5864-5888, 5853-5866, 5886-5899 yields -2.06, 8.85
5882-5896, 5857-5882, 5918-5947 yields 2.32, 9.88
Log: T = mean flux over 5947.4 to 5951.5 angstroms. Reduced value 10.1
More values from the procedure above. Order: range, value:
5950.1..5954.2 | 10.2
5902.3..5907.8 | 9.3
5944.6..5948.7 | 10.2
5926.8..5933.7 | 9.73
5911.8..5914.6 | 9.85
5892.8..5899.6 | 7.65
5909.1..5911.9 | 9.83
